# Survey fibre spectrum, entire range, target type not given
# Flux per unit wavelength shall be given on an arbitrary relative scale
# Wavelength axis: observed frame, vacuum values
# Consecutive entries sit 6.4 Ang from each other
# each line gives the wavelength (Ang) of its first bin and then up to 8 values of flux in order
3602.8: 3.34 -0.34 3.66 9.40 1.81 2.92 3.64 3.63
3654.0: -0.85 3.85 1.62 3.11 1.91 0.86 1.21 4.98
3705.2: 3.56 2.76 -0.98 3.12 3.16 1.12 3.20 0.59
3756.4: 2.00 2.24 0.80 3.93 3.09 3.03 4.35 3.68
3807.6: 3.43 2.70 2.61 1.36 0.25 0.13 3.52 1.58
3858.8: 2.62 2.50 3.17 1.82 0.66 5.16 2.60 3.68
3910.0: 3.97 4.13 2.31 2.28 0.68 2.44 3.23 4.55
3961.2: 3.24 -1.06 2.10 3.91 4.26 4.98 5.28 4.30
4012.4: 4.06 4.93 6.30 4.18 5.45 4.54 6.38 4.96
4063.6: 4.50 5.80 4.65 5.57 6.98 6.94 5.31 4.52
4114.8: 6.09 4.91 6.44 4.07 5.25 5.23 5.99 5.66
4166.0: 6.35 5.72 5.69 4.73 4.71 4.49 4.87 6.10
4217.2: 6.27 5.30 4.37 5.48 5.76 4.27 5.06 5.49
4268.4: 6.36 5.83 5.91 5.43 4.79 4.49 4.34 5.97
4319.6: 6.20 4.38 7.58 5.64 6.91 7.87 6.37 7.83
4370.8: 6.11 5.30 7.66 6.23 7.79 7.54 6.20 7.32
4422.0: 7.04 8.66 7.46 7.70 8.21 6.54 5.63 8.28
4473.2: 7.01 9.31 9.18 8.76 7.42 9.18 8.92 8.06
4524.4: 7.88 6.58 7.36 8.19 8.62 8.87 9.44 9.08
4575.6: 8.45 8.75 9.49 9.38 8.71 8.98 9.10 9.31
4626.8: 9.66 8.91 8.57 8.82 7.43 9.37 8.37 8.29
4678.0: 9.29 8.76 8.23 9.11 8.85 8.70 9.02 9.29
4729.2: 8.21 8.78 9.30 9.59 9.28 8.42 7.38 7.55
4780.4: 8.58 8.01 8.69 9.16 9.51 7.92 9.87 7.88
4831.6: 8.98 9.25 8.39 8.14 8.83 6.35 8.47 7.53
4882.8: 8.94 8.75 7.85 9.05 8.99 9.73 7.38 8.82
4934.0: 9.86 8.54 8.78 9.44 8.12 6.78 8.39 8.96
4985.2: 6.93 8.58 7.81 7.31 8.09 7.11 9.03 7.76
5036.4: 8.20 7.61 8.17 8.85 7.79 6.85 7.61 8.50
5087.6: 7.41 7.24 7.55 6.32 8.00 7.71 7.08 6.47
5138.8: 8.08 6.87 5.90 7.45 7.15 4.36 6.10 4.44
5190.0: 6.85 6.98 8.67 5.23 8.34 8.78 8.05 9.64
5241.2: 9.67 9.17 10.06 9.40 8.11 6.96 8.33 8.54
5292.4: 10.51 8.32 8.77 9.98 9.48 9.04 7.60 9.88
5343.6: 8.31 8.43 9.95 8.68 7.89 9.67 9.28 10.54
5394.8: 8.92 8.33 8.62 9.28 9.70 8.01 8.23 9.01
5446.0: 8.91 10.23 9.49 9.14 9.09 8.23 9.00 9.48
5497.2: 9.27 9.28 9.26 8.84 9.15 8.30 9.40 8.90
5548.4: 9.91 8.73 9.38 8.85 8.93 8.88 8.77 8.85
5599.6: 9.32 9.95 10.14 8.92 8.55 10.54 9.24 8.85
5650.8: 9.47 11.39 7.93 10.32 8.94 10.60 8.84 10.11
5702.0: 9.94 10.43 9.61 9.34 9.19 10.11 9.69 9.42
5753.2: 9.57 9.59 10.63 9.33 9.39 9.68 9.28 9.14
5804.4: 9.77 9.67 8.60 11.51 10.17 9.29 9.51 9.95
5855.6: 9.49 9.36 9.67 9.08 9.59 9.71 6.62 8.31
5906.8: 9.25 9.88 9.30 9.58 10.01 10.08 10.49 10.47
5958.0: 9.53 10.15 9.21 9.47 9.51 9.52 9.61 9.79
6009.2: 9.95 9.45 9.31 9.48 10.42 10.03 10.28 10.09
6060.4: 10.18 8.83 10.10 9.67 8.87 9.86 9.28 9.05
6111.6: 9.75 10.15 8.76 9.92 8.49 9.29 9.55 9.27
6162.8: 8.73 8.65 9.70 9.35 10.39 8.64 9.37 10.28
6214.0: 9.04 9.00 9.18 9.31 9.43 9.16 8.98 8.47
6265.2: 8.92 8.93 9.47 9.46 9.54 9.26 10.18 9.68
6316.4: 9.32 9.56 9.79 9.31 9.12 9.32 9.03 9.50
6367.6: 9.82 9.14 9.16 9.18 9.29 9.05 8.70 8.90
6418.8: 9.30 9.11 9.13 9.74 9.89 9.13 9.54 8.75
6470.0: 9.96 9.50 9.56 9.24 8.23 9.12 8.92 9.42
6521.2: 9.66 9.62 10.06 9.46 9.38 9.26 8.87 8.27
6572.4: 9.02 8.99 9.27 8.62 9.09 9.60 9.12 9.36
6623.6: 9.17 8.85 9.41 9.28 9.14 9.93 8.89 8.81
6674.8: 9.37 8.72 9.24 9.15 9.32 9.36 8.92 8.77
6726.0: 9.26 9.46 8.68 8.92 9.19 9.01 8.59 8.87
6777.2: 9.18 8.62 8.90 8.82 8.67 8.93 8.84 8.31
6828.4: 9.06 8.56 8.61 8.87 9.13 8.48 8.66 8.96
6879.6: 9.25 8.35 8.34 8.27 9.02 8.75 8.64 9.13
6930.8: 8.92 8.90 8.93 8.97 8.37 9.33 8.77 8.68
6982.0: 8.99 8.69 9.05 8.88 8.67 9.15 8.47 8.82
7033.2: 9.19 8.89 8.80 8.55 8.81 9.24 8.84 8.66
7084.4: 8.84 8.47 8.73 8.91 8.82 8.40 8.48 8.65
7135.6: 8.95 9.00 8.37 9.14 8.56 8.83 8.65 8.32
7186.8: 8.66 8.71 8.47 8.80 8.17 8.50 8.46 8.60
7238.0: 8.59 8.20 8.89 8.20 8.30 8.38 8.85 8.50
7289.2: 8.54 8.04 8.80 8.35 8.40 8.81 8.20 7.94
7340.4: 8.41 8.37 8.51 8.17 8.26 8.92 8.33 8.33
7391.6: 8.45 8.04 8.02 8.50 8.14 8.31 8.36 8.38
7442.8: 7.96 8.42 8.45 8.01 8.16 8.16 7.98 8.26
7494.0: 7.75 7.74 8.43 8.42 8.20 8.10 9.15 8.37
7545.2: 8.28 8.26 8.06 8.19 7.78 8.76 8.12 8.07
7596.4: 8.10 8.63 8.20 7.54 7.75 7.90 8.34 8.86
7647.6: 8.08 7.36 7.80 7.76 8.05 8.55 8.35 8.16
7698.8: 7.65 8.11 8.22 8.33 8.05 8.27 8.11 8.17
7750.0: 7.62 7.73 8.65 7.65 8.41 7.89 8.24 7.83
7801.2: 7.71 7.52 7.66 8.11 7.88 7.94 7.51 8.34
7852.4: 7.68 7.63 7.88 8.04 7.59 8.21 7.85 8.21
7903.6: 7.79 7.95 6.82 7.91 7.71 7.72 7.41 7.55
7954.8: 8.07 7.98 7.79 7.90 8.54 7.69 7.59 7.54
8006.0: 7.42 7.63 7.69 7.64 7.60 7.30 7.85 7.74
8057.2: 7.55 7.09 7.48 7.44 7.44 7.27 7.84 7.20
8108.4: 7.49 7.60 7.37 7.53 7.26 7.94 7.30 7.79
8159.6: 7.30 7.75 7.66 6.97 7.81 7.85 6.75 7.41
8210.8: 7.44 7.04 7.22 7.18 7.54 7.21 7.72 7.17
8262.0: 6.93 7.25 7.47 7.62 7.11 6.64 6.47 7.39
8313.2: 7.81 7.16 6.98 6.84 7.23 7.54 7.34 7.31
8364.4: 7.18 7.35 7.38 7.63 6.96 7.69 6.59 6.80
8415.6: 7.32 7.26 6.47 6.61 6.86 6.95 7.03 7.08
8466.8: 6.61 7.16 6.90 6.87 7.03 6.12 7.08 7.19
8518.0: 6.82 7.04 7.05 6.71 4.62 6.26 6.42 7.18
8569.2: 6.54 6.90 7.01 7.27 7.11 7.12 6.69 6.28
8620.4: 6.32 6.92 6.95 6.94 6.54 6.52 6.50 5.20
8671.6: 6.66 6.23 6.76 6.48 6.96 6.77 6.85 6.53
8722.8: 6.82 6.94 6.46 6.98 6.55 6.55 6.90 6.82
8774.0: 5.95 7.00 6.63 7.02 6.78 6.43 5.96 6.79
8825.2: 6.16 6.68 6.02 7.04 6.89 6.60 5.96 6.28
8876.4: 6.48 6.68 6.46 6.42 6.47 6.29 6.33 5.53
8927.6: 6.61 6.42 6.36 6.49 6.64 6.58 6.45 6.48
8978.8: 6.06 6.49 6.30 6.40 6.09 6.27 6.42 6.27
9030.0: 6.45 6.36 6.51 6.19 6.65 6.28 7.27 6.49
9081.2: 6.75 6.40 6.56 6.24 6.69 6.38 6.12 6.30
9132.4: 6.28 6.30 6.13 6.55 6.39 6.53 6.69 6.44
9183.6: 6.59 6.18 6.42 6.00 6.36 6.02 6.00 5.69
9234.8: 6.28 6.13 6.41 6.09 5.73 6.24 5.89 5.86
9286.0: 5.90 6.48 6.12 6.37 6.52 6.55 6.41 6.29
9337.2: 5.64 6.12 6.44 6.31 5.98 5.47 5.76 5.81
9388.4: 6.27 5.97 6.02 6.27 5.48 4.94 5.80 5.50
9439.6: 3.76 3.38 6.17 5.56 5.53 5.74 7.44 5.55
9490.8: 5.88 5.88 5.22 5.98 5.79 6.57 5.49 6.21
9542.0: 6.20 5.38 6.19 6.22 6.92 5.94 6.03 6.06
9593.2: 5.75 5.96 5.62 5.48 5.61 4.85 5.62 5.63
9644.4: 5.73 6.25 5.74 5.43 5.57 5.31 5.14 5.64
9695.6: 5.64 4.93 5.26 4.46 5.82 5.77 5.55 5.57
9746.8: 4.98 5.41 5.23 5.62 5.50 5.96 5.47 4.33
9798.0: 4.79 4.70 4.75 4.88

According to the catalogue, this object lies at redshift 0.000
